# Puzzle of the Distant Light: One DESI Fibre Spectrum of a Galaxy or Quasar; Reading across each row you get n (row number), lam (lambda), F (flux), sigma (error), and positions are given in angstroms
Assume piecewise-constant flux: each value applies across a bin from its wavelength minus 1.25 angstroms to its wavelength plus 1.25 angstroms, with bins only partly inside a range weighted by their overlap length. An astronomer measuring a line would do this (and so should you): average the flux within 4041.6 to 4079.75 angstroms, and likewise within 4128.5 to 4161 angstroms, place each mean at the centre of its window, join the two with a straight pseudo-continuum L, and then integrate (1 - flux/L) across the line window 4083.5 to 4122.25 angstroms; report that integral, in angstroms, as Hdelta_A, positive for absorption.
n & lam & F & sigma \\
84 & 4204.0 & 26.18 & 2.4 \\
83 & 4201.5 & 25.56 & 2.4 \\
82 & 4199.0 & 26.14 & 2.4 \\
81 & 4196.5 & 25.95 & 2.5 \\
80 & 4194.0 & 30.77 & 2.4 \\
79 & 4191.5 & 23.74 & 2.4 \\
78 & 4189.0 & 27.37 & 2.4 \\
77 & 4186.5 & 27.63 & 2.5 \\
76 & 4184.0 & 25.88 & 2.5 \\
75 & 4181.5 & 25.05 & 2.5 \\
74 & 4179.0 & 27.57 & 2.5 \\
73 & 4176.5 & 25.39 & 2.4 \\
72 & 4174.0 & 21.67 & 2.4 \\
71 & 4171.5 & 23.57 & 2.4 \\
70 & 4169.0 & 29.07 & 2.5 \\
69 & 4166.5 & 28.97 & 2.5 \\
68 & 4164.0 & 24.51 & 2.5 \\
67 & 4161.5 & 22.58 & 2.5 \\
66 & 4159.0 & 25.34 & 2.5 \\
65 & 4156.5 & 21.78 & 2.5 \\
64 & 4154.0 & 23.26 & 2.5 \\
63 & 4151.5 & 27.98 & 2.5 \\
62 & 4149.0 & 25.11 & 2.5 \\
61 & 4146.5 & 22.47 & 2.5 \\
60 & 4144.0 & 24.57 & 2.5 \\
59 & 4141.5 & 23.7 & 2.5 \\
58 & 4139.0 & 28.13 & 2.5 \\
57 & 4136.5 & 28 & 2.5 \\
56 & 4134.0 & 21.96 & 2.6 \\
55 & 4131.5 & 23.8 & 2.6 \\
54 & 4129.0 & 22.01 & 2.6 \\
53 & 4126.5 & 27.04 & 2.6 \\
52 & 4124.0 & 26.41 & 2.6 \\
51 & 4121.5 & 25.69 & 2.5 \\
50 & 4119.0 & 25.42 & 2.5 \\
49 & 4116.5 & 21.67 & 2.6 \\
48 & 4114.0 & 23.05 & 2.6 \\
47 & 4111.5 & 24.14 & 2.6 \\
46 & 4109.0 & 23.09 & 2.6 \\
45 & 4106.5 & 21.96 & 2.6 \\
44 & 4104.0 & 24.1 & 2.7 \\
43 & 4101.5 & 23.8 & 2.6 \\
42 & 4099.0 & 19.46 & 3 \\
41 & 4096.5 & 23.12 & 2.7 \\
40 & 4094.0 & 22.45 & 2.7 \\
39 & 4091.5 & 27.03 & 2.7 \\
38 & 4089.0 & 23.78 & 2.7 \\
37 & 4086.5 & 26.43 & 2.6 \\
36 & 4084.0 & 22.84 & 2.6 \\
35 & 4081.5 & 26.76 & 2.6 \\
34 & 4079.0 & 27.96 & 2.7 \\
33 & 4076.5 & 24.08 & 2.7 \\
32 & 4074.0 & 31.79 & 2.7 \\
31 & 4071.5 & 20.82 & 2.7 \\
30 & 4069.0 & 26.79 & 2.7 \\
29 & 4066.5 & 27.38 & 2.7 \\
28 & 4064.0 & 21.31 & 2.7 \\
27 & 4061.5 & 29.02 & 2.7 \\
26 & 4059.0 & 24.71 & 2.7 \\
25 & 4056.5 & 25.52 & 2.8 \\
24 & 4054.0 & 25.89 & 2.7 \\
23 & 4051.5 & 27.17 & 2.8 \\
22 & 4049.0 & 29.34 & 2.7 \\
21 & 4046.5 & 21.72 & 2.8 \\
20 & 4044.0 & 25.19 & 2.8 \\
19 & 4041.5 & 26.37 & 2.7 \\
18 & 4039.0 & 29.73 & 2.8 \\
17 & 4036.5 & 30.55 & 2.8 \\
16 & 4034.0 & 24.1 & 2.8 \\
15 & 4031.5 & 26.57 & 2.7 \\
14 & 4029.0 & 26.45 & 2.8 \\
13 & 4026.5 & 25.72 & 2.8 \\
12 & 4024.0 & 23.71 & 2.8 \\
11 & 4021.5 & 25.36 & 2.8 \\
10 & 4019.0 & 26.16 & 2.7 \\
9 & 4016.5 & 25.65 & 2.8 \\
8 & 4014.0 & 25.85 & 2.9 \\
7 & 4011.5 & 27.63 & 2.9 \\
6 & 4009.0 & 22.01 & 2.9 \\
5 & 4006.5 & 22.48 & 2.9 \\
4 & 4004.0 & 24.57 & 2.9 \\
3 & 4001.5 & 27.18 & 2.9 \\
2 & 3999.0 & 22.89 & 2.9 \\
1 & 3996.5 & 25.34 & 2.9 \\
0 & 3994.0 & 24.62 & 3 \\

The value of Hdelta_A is 2.42 angstroms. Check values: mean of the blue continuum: 25.9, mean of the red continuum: 24.5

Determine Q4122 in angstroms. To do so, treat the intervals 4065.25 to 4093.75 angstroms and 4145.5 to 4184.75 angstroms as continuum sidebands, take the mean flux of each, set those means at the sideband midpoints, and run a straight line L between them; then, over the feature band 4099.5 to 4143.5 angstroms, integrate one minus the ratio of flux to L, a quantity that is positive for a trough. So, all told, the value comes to 2.0 angstroms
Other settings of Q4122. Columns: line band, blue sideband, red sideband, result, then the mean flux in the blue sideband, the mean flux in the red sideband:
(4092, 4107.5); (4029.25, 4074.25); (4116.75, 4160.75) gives 1.6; 26.2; 24.8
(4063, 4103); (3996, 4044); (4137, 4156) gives 1.0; 25.7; 25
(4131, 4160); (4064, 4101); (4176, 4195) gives 1.4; 24.9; 26.7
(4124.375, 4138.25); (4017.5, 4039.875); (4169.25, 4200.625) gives 0.7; 26.4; 26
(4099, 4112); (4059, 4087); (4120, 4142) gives 1.3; 25.9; 25.2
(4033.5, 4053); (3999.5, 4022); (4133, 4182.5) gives -1.4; 25.1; 25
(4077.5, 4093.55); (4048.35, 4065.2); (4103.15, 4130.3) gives -0.3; 26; 24.1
